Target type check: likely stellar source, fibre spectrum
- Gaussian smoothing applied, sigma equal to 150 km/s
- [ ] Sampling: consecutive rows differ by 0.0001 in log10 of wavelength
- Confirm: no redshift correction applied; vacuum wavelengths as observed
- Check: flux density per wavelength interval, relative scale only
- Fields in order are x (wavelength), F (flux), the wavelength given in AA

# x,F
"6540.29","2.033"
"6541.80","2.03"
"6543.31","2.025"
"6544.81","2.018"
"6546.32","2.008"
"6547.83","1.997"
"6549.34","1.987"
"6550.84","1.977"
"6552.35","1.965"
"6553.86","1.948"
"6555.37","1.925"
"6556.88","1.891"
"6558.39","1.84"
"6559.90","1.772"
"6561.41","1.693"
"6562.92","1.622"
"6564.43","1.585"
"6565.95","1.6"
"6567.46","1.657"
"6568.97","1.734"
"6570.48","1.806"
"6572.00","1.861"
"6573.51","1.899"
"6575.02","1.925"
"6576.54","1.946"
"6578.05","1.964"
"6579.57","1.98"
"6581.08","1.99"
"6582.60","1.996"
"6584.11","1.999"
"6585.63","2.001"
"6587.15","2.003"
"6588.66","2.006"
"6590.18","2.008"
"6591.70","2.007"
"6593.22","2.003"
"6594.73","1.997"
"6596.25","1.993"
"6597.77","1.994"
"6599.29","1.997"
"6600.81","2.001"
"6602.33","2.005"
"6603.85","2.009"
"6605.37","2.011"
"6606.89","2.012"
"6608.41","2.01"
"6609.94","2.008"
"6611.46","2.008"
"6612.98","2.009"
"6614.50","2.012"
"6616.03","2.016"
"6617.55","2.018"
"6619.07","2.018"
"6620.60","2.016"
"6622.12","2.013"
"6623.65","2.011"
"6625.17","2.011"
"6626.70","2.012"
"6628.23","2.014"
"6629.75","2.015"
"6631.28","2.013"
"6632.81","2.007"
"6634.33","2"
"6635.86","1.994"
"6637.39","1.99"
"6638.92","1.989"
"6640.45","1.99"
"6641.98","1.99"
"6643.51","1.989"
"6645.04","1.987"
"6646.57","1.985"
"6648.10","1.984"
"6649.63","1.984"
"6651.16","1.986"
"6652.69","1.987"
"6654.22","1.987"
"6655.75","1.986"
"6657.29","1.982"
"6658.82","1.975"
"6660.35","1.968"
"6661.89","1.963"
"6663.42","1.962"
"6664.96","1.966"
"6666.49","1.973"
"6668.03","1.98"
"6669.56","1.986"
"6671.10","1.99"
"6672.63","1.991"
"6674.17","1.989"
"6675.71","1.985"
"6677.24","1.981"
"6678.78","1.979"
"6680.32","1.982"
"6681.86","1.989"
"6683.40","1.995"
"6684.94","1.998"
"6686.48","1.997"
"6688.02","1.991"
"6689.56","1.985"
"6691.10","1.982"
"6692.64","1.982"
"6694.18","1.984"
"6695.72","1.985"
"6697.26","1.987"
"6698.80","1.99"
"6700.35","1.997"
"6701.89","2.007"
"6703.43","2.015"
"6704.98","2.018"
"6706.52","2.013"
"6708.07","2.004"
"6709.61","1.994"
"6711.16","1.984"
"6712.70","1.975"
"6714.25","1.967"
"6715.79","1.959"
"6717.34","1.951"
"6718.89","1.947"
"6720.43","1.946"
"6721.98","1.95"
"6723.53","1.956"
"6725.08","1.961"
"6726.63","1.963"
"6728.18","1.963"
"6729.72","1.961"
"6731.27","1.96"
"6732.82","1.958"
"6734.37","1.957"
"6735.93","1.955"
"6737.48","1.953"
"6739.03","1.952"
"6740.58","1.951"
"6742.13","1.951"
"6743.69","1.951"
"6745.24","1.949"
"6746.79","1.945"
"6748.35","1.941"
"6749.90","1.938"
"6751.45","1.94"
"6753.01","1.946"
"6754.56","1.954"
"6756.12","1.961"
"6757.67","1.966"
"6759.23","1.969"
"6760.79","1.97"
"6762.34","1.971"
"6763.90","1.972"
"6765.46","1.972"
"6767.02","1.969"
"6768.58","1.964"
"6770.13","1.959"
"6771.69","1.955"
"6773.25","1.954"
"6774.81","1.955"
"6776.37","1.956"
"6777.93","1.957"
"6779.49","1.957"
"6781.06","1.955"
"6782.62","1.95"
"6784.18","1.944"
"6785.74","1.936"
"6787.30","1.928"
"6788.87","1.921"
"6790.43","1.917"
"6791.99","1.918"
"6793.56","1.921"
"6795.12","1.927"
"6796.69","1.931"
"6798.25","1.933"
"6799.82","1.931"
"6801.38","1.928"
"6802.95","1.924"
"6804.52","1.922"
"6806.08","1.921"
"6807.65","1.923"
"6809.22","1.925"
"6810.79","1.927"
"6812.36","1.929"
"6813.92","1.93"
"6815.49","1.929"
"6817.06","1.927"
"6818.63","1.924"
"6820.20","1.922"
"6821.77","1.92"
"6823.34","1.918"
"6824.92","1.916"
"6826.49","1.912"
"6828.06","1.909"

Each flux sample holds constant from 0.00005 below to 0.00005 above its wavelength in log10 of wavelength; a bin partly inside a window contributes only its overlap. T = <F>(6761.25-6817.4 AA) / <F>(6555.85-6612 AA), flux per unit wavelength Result 1.0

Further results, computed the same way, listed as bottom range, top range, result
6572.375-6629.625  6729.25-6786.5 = 0.98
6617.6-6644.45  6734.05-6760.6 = 0.97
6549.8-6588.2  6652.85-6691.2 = 1.06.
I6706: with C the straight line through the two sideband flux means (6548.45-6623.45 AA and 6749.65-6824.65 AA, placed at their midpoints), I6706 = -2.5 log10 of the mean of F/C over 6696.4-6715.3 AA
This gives -0.032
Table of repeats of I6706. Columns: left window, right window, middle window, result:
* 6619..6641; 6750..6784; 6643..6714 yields 0.00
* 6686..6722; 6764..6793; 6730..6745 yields 0.01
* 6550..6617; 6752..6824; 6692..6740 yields -0.02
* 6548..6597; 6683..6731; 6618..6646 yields -0.04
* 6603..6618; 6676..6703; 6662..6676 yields 0.01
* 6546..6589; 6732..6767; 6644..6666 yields -0.04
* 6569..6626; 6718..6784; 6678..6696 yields -0.01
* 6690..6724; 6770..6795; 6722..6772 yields 0.00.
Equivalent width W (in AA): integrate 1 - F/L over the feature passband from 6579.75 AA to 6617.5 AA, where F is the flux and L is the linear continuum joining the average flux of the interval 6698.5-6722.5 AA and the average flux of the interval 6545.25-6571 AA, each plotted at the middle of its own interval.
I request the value -2.8 AA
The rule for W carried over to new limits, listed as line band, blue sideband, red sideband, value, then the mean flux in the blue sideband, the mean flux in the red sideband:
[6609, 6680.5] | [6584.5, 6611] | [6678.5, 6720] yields 0.1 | 2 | 1.99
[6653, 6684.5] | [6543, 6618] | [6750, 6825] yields -0.7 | 1.93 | 1.94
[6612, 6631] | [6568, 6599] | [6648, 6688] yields -0.4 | 1.95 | 1.98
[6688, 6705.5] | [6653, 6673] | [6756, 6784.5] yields -0.2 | 1.98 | 1.96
